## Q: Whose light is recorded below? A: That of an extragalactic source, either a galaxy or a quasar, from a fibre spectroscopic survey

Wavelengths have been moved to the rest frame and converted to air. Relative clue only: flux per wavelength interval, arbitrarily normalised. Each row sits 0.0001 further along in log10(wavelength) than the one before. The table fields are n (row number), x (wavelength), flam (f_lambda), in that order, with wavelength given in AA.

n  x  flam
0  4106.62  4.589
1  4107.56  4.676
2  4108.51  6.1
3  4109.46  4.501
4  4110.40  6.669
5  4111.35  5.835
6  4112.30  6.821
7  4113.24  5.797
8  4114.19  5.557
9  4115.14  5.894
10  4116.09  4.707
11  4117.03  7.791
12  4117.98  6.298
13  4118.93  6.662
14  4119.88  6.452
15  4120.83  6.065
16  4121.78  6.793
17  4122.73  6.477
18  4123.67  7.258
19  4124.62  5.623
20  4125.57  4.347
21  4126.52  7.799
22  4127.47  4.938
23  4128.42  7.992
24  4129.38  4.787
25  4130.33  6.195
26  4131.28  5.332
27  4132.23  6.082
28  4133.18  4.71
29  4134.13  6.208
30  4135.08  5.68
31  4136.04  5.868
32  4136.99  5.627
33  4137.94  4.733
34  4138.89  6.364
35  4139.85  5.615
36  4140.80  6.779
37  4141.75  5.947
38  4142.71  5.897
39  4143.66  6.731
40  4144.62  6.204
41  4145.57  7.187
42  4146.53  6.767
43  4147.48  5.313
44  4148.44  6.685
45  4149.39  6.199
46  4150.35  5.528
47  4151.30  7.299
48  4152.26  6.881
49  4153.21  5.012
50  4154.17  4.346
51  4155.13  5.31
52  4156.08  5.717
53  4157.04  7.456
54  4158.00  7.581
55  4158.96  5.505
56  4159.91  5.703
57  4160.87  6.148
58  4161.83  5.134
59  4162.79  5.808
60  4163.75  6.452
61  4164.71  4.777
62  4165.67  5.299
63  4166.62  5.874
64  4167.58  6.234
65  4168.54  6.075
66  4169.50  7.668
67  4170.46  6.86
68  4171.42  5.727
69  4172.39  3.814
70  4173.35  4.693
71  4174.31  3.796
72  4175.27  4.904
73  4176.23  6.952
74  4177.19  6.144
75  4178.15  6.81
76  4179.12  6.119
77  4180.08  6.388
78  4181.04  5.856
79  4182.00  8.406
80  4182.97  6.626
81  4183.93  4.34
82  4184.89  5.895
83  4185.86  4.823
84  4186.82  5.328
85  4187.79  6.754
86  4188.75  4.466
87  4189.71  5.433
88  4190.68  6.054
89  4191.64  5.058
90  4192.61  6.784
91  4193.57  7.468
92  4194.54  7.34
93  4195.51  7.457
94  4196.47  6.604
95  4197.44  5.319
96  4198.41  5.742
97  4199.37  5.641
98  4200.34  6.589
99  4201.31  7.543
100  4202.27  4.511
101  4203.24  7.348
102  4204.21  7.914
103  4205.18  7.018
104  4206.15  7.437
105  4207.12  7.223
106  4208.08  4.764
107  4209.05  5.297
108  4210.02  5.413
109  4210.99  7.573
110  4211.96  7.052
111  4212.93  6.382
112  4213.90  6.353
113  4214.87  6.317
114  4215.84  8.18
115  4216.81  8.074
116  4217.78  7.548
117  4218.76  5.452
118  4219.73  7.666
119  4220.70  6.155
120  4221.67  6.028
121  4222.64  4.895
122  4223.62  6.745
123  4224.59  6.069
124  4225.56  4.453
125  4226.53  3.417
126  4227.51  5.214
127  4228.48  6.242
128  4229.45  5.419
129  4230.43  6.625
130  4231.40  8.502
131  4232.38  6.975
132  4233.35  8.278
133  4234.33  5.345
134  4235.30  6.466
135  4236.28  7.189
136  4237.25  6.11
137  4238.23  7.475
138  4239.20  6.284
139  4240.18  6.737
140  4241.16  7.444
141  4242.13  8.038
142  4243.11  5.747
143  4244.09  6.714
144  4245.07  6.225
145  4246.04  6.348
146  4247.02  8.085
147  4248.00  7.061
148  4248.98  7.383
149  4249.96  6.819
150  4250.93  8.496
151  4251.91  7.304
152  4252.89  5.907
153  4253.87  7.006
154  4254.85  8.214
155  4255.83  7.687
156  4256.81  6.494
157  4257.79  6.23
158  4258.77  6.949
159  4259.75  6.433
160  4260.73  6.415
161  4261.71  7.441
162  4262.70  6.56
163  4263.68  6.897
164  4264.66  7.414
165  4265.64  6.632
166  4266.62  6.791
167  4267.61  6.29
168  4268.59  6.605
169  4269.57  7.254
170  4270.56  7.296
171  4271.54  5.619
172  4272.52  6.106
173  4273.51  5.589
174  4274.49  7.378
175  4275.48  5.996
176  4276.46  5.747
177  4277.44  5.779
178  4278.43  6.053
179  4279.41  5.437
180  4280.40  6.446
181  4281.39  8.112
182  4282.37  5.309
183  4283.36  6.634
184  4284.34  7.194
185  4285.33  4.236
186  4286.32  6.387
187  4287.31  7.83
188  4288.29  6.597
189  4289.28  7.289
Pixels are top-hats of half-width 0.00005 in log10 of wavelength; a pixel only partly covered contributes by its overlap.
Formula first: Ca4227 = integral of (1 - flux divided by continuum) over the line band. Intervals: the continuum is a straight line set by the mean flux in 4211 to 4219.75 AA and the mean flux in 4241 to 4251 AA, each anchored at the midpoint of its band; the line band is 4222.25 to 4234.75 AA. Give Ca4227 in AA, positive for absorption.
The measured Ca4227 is 1.77 AA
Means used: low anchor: 6.99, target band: 6.02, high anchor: 7.06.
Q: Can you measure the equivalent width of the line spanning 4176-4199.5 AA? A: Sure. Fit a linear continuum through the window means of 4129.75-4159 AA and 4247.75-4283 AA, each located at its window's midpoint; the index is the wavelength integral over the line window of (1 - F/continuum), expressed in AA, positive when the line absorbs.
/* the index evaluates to 0.4 AA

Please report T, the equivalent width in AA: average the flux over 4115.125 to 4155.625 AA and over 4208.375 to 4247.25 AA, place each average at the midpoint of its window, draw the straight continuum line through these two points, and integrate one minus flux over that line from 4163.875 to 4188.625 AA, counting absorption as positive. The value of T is 1.65 AA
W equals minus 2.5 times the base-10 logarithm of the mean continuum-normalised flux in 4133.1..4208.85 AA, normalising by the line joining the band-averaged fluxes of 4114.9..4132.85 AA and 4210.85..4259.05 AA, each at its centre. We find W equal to 0.059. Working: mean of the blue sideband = 6.18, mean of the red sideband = 6.7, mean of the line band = 6.06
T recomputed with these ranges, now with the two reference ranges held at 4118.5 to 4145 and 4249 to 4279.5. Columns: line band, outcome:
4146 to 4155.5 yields 0.29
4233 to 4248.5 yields -0.59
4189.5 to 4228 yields 0.46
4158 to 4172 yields 0.49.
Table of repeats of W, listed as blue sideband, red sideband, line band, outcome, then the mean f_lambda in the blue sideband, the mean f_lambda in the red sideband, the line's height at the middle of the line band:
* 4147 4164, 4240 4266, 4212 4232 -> 0.06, 6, 6.99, 6.68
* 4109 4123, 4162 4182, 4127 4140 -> 0.06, 6.15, 5.87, 6.06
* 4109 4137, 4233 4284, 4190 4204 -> 0.00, 6.03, 6.73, 6.42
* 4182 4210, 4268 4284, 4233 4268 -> -0.10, 6.2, 6.35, 6.3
